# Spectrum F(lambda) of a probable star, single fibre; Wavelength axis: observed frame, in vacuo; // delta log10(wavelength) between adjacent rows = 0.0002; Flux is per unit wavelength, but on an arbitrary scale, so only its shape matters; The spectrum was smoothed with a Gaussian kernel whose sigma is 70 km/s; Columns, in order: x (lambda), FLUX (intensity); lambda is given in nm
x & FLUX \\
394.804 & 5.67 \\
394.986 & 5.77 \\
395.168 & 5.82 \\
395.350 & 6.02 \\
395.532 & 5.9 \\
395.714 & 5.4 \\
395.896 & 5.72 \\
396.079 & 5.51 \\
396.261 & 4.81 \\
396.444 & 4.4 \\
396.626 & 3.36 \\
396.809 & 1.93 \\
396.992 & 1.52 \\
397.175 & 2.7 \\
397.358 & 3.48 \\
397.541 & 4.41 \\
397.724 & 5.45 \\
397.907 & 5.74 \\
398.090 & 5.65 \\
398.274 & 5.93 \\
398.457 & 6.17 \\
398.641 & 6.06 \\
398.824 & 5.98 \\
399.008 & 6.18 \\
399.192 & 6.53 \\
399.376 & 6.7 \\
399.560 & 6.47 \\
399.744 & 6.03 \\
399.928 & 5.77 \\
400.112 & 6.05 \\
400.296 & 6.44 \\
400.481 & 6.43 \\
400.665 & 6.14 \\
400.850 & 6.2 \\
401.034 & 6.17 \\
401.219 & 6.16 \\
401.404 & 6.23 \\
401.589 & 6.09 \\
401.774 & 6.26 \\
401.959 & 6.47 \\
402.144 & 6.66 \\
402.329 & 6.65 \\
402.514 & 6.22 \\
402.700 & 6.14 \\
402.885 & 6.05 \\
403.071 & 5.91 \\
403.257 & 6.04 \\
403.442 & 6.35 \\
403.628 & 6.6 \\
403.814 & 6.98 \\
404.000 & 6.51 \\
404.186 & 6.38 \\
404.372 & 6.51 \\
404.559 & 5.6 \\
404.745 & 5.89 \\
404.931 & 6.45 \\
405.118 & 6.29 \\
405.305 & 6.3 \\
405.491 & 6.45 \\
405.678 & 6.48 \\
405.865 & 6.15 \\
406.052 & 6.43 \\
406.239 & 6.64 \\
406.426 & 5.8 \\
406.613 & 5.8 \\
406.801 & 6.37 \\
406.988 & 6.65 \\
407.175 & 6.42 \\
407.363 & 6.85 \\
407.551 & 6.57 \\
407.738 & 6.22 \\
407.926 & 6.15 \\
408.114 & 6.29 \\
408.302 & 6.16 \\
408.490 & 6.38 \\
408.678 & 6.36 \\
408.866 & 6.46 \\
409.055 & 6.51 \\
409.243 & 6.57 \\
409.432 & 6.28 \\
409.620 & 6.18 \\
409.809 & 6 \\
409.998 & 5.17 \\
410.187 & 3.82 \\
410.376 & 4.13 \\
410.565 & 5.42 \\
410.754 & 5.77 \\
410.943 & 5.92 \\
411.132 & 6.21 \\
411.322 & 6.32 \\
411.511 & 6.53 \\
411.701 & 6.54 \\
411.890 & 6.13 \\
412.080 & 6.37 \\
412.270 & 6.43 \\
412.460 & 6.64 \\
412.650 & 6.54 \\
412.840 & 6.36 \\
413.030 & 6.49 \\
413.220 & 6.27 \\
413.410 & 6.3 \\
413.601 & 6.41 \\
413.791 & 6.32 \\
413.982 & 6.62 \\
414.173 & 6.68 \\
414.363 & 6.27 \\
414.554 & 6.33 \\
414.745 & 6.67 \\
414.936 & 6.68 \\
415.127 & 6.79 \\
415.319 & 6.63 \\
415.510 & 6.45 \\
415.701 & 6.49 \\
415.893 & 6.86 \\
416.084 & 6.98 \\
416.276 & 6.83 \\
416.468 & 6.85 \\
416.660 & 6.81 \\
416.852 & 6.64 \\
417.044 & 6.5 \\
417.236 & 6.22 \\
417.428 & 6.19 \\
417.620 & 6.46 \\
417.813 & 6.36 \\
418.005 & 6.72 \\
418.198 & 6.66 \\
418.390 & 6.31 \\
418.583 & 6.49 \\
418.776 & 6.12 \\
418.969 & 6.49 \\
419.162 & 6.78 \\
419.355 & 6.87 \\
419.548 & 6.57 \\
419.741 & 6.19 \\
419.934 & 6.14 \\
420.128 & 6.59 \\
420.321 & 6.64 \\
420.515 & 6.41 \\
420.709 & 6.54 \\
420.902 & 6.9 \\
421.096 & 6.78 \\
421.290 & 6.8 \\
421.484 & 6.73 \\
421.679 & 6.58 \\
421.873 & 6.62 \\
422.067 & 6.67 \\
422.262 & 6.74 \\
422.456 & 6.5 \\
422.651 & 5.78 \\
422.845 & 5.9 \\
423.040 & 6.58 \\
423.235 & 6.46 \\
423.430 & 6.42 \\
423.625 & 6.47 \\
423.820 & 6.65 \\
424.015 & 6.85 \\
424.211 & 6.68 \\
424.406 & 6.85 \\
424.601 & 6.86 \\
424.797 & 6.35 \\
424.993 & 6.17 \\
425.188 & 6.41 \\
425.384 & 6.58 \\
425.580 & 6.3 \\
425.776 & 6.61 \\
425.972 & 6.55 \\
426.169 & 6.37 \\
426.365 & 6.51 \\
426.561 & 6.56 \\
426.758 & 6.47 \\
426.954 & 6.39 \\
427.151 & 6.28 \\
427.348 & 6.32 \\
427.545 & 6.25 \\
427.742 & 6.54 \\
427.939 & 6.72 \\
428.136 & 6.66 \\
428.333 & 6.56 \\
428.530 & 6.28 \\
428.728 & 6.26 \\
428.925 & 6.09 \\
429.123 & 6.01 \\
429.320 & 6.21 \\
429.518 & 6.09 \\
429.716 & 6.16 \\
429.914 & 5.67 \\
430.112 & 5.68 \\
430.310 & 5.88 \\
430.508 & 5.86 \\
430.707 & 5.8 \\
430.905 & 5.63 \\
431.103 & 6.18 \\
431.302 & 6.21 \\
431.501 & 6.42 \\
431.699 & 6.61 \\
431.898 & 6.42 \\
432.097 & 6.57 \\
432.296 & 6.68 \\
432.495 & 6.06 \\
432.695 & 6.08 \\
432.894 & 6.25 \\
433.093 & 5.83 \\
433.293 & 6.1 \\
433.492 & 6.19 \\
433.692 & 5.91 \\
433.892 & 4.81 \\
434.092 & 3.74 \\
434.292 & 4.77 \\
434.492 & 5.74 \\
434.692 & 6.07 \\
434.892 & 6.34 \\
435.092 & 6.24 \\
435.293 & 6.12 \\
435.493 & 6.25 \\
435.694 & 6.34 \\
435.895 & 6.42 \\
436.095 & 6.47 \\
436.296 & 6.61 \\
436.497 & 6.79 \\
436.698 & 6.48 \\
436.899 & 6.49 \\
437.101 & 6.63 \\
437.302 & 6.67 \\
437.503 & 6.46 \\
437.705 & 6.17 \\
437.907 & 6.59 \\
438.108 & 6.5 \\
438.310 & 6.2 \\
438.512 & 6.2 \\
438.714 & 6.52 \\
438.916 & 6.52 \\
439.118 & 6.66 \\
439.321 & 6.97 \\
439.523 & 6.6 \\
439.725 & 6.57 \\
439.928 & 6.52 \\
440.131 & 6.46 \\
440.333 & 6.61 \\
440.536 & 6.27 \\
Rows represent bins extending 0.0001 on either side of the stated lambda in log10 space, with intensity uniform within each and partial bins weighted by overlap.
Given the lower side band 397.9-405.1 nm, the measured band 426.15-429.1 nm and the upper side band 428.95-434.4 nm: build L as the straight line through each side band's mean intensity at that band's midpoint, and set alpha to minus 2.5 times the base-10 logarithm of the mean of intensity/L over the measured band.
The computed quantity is -0.08 mag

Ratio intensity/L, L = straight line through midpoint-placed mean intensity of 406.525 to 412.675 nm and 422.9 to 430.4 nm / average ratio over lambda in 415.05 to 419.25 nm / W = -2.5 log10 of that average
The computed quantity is -0.06 mag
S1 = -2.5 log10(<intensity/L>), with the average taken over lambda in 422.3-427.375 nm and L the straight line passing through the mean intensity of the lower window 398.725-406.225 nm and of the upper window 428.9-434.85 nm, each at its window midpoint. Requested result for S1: -0.078 mag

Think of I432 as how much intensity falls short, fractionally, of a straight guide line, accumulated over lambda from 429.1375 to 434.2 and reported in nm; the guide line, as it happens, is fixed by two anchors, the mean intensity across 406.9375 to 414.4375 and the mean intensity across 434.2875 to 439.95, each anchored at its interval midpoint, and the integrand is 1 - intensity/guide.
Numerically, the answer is 0.32 nm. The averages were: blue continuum 6.19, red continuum 6.4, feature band 5.96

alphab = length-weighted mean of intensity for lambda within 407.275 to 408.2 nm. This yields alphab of 6.41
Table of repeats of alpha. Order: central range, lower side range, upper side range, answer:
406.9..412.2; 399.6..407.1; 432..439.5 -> 0.03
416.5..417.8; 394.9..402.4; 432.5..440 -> -0.11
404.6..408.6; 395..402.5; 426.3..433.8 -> -0.11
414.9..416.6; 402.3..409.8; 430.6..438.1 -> -0.08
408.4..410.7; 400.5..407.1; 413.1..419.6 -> 0.11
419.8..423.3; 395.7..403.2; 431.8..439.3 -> -0.10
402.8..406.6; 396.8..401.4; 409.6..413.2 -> -0.10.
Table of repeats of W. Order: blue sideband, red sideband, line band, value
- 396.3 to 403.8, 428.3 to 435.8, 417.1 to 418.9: -0.10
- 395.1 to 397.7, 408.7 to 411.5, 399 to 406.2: -0.25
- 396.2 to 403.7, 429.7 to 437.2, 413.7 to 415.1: -0.12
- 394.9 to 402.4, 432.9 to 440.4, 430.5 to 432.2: -0.01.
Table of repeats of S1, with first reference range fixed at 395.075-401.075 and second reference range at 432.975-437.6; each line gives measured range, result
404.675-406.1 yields -0.15 mag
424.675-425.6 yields -0.09 mag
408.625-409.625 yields -0.15 mag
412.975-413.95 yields -0.13 mag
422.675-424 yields -0.10 mag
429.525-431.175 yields 0.02 mag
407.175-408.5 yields -0.15 mag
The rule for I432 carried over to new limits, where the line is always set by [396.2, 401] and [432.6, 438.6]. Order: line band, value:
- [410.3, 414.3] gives -0.46 nm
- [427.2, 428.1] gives -0.08 nm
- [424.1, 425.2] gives -0.13 nm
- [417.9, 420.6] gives -0.36 nm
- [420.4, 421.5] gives -0.17 nm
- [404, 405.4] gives -0.21 nm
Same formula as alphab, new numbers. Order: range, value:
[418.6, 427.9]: 6.51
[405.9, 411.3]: 6.06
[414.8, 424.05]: 6.55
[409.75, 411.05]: 5.16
